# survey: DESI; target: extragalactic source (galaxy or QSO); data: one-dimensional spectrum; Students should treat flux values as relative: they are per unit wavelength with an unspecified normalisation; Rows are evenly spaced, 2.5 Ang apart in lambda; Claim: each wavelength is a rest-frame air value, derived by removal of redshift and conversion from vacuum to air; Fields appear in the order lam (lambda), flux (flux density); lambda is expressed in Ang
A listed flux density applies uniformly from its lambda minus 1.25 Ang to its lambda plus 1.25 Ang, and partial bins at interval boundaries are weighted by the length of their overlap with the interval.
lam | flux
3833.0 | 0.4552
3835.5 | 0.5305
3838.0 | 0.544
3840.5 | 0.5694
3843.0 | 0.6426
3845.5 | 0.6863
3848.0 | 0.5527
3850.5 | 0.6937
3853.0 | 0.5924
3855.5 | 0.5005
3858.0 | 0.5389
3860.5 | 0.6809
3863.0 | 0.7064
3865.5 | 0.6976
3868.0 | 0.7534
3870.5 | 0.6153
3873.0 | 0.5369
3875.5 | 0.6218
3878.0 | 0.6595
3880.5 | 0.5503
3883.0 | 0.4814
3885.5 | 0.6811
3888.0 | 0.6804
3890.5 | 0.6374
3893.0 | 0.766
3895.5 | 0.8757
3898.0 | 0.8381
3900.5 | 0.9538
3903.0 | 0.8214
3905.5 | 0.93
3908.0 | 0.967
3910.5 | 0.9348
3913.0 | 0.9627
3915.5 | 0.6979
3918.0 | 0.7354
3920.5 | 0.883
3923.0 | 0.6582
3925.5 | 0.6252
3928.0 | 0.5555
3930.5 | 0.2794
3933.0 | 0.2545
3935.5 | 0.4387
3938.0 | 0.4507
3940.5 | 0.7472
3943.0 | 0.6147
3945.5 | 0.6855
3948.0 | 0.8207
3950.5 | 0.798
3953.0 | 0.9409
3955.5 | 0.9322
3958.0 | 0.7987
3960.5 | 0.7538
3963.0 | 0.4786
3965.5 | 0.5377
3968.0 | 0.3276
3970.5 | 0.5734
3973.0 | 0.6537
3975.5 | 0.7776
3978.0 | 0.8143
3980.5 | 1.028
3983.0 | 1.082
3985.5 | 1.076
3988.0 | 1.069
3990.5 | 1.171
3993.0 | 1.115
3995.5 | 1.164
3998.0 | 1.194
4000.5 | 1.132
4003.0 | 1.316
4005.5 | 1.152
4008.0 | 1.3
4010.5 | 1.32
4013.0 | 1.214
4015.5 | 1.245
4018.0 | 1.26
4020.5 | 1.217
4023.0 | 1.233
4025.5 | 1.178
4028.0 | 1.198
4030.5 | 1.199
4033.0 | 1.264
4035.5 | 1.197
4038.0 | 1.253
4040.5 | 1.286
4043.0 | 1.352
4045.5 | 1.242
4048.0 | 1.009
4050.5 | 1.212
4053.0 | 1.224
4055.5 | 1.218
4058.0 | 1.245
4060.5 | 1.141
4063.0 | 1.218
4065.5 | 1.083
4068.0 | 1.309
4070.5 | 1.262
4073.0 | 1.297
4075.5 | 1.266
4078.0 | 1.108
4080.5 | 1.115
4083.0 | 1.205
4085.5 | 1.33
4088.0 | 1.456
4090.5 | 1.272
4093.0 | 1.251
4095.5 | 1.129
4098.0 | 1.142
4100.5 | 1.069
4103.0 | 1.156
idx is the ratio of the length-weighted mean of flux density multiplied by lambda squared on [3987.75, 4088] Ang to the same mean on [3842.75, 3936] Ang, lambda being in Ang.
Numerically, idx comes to 1.9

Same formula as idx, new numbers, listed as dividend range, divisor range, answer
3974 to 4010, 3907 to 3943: 1.75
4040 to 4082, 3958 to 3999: 1.46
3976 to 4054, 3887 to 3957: 1.69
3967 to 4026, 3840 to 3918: 1.61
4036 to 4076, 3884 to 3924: 1.63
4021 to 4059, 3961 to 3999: 1.45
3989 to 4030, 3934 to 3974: 1.90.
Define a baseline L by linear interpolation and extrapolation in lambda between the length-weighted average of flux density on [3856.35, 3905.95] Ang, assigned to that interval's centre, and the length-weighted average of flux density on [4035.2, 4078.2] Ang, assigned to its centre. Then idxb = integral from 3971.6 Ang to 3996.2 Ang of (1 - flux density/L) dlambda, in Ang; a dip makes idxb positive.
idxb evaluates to 0.4 Ang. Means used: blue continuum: 0.696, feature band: 0.989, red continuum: 1.22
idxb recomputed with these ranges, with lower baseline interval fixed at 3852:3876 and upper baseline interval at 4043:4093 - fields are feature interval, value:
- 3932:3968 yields 9.3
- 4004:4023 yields -3.2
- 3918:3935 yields 5.3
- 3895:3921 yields -4.1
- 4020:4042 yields -2.2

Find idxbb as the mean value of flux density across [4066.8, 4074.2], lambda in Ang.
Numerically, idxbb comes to 1.29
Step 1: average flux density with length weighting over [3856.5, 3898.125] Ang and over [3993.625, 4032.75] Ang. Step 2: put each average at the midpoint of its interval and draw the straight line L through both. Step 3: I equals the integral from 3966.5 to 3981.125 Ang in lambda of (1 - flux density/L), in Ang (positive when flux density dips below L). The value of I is 5.3 Ang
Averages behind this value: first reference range 0.66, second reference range 1.22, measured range 0.679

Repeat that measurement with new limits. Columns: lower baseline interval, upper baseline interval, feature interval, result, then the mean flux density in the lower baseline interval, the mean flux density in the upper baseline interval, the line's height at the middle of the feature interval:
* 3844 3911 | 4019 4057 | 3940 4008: 8.8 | 0.699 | 1.22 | 1.01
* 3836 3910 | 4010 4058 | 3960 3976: 6.9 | 0.683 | 1.23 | 1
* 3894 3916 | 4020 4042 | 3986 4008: -0.6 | 0.892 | 1.23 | 1.14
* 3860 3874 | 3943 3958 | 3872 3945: 5.1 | 0.667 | 0.814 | 0.74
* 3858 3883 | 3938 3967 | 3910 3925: -2.5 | 0.633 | 0.721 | 0.684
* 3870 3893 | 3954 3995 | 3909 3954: 3.5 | 0.615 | 0.831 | 0.731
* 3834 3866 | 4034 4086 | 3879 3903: 0.2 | 0.607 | 1.22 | 0.726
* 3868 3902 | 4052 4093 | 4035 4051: -1.0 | 0.688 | 1.23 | 1.15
